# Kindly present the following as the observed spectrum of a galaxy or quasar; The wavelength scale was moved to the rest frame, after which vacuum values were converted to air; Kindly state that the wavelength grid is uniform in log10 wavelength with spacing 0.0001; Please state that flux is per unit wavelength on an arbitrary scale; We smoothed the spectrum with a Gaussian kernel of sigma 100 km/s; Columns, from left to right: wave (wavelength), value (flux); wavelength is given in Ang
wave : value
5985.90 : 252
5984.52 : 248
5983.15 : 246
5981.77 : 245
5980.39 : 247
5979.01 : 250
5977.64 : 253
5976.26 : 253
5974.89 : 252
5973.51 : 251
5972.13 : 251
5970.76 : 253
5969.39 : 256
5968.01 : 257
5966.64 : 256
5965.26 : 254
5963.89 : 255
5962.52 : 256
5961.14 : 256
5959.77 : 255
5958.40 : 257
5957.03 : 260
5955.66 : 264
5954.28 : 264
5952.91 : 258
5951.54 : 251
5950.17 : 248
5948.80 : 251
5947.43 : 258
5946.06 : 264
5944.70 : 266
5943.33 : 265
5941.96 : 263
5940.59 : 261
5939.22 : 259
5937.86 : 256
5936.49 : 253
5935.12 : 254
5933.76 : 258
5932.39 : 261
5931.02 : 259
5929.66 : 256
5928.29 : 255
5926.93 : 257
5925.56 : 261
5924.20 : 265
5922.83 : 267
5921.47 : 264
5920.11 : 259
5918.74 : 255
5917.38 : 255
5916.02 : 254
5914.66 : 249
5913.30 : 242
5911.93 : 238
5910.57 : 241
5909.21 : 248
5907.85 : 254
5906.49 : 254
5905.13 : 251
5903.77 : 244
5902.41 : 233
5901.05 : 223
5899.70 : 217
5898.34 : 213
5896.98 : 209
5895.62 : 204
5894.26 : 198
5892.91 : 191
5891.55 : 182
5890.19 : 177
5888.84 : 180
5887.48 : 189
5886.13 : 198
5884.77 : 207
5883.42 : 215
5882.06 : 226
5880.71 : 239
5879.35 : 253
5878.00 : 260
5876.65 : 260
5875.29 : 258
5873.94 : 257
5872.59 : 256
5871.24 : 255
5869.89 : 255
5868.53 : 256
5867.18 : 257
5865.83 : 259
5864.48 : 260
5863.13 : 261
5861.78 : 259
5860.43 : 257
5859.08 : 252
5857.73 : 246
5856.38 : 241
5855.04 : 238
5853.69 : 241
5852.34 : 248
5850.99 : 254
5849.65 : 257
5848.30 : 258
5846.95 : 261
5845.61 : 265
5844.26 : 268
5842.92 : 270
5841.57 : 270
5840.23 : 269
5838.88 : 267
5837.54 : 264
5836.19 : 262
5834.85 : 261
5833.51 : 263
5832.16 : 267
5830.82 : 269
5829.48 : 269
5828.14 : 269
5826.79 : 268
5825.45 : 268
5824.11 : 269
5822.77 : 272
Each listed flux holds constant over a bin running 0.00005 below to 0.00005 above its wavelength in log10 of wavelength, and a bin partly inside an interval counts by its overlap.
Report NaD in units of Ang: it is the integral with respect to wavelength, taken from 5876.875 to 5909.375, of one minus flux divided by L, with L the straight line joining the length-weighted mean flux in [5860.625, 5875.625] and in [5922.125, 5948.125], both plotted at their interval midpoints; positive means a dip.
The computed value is 4.9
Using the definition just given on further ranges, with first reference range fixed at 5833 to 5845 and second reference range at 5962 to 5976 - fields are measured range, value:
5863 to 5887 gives 1.6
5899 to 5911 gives 0.9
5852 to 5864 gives 0.7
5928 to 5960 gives -0.2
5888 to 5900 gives 3.0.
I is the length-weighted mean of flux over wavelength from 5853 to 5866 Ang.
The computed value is 251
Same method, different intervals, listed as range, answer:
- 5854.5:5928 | 239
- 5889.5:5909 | 219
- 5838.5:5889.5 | 248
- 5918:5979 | 257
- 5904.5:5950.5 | 256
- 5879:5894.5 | 204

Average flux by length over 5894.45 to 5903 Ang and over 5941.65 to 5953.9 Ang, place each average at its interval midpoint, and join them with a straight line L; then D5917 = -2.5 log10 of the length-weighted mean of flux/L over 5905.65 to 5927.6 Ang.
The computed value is -0.103 mag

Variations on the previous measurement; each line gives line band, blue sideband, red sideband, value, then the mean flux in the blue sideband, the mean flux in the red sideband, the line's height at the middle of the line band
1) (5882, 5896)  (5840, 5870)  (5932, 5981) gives 0.29 mag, 256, 256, 256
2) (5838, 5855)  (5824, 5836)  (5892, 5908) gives -0.01 mag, 267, 223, 256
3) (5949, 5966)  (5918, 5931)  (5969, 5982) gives -0.01 mag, 260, 251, 254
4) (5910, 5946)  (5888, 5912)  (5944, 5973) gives -0.09 mag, 219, 257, 237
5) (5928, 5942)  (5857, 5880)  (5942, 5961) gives 0.00 mag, 256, 259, 258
